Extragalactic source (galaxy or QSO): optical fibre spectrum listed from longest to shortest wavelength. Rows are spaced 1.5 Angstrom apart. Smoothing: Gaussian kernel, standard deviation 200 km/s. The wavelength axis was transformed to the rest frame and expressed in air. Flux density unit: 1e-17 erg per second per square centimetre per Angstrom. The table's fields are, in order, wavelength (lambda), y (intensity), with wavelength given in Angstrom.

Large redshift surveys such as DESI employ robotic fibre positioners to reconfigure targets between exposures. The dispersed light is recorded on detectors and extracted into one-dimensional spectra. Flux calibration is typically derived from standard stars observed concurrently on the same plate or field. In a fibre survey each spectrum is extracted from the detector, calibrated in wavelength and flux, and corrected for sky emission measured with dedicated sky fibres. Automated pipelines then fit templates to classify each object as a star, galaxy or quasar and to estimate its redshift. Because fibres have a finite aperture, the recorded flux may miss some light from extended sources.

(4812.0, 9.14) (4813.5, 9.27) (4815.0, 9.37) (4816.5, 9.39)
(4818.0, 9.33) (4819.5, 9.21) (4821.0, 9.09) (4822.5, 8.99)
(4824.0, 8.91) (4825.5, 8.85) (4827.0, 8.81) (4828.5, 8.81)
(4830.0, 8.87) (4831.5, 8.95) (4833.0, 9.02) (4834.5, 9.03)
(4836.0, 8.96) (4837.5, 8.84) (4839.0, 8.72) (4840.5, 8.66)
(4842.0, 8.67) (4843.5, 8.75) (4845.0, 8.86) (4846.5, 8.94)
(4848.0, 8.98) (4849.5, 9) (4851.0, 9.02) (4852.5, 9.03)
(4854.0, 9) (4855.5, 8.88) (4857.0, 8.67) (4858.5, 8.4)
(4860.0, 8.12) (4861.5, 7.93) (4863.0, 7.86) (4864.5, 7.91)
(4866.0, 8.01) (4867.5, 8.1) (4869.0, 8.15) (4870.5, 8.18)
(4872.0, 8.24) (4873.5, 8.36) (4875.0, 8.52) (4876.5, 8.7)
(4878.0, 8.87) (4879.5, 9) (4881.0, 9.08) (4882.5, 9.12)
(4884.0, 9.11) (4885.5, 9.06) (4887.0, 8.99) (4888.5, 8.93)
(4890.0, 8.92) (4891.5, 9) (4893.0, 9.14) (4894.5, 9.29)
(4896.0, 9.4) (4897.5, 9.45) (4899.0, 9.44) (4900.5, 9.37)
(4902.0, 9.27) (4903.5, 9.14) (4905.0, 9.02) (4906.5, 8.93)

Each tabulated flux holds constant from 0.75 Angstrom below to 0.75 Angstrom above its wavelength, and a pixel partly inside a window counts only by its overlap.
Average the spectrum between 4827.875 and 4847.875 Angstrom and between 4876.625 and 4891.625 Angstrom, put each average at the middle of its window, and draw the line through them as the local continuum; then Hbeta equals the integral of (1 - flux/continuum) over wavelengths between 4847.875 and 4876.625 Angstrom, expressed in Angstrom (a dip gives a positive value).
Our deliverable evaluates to 1.6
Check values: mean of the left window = 8.86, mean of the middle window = 8.44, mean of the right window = 9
